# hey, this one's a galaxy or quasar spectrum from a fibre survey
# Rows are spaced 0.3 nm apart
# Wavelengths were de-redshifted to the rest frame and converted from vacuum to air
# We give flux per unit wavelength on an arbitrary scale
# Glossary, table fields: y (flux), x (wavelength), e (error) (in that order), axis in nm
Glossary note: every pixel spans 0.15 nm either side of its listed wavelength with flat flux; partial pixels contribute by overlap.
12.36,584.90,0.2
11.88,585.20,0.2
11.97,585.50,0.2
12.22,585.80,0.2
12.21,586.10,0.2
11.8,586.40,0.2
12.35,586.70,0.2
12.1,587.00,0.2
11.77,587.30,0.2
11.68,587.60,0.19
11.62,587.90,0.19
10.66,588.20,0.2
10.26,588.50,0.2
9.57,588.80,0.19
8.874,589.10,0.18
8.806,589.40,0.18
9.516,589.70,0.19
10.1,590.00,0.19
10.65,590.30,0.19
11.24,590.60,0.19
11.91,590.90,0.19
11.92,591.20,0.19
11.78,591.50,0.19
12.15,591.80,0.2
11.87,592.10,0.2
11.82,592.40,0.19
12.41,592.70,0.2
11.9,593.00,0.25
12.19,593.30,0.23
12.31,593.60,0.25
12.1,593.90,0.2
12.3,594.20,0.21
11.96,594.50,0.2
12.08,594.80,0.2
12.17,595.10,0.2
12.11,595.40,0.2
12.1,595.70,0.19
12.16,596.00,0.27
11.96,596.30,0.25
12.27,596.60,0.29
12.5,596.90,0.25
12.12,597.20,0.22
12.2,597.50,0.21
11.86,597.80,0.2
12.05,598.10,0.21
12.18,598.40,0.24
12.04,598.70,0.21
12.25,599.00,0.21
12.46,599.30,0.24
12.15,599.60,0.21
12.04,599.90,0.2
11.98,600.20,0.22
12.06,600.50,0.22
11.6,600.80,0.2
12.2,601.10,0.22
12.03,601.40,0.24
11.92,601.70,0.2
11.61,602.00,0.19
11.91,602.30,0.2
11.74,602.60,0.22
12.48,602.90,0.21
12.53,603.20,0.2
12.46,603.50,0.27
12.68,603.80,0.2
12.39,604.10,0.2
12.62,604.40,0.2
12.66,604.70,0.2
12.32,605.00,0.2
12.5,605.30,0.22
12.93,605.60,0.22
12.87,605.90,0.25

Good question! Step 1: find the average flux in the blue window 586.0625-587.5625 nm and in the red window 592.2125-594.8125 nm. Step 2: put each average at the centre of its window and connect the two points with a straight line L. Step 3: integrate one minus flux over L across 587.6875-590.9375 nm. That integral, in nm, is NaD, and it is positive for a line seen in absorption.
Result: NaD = 0.48 nm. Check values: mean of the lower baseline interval 12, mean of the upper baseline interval 12.1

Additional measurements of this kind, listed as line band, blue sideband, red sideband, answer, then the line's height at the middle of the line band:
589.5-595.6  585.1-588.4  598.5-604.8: 0.13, 12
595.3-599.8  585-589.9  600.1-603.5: -0.16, 11.7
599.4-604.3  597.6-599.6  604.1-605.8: 0.10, 12.4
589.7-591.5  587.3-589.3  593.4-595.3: 0.01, 11.1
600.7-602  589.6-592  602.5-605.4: 0.03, 12.2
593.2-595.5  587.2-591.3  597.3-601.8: -0.17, 11.3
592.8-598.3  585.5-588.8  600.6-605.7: -0.09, 11.9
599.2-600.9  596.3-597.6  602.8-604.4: 0.04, 12.4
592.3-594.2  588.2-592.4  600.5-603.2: -0.19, 11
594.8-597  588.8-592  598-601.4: -0.13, 11.5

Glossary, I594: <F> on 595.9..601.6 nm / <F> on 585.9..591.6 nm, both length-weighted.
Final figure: 1.1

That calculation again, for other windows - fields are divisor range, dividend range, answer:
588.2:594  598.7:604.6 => 1.10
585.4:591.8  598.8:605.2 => 1.10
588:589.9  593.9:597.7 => 1.26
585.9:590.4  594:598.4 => 1.12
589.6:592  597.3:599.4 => 1.08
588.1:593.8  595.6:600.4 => 1.10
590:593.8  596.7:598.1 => 1.03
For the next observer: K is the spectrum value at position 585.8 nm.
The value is 12.22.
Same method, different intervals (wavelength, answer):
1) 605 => 12.32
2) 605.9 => 12.87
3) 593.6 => 12.31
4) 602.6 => 11.74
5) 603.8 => 12.68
